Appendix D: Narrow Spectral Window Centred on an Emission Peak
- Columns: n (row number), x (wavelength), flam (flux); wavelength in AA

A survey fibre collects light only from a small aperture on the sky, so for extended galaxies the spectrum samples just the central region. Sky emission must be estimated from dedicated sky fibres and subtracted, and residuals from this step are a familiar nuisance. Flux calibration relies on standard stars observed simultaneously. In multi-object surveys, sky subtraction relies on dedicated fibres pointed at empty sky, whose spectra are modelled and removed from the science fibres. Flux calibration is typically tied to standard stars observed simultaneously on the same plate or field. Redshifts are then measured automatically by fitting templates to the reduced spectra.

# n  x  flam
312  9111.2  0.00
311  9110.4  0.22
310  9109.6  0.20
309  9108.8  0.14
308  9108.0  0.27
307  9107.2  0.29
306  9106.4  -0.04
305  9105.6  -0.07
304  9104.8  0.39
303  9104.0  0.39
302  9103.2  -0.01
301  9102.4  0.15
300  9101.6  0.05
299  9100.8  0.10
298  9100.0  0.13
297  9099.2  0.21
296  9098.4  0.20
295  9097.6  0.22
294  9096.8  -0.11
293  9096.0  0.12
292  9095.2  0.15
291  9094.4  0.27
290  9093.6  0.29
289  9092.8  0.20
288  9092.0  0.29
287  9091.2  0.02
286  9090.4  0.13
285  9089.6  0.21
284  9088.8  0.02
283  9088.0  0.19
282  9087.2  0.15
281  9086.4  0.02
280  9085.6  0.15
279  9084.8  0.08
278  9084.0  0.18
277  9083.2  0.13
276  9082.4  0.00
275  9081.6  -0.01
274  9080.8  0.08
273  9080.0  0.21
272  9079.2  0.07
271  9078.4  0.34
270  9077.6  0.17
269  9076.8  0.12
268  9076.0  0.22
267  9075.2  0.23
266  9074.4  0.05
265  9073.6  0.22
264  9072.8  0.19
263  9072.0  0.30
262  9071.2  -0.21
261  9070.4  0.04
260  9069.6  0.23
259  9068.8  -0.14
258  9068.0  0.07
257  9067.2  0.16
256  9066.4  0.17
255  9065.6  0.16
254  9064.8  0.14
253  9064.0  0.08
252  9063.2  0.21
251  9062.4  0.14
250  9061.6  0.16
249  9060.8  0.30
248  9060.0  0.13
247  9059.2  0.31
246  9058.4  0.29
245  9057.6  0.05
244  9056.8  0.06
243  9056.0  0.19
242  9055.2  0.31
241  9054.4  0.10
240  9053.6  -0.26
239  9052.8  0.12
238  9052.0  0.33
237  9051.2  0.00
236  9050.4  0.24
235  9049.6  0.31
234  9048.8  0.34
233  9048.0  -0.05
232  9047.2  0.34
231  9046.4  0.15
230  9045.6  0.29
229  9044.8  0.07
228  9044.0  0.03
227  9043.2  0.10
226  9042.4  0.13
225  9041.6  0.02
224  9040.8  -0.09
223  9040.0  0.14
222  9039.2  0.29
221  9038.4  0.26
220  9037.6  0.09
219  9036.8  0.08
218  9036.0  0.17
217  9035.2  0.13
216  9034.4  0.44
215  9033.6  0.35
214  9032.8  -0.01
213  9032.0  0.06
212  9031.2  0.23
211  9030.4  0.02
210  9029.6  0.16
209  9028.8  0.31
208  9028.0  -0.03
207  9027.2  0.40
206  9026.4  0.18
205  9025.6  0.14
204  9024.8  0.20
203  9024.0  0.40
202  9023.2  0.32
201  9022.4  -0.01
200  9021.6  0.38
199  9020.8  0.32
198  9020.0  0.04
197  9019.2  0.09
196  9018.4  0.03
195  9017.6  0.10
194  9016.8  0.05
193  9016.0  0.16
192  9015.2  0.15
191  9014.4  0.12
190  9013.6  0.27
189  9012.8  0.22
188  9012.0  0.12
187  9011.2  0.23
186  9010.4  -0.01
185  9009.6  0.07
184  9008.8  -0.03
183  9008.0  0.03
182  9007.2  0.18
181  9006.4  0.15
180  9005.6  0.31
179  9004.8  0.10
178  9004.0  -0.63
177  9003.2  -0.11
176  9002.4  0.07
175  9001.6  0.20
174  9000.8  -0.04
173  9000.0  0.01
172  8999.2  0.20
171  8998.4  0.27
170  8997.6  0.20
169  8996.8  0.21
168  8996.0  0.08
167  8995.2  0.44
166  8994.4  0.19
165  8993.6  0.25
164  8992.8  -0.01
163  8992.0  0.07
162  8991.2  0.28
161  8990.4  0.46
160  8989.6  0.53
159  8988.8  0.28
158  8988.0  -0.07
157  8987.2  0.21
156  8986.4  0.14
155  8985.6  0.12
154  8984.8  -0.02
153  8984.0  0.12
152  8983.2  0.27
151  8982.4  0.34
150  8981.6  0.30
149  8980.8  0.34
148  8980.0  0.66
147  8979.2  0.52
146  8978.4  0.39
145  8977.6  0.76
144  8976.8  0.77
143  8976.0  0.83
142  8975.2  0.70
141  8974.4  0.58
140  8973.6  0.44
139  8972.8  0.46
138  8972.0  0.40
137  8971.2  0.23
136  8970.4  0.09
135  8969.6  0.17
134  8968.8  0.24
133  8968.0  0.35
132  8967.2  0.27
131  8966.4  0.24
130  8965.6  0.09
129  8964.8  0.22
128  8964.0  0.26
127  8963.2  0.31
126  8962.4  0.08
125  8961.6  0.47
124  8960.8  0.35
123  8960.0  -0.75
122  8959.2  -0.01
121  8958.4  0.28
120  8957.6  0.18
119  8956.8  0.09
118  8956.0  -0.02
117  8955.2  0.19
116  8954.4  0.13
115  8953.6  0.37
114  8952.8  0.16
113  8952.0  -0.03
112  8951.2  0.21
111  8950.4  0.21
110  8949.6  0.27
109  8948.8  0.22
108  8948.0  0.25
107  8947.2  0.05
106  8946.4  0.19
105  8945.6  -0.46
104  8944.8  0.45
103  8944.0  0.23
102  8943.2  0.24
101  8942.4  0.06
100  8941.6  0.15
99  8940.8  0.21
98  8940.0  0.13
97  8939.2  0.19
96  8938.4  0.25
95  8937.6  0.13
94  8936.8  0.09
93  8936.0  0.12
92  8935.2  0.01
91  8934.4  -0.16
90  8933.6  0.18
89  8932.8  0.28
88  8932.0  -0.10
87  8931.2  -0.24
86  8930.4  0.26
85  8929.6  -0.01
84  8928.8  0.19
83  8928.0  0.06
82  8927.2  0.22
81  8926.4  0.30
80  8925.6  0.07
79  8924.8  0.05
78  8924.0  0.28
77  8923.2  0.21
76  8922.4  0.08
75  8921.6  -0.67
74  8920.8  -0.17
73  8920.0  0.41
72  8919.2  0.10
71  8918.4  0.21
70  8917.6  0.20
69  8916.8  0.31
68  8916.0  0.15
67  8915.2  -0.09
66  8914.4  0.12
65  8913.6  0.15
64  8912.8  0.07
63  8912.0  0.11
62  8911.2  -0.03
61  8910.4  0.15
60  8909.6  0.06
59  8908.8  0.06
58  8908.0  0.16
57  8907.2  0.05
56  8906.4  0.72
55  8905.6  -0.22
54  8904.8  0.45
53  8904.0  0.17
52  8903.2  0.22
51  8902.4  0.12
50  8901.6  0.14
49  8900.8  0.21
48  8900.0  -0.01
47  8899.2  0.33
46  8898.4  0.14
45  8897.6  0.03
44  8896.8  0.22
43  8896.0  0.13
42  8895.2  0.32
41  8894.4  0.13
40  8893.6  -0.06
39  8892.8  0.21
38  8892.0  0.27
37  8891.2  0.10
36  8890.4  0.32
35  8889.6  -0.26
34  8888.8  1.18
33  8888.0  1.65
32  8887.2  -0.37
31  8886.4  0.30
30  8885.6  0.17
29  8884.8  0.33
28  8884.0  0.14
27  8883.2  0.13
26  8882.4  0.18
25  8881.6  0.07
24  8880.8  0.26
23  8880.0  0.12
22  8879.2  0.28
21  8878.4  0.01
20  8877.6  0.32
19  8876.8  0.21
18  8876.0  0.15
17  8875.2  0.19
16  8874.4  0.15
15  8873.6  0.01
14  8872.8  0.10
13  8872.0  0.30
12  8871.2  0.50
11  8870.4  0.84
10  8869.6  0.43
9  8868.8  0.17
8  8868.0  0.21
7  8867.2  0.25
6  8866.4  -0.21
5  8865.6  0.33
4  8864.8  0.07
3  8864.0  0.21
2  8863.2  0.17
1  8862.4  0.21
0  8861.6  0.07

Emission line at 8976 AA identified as Hgamma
